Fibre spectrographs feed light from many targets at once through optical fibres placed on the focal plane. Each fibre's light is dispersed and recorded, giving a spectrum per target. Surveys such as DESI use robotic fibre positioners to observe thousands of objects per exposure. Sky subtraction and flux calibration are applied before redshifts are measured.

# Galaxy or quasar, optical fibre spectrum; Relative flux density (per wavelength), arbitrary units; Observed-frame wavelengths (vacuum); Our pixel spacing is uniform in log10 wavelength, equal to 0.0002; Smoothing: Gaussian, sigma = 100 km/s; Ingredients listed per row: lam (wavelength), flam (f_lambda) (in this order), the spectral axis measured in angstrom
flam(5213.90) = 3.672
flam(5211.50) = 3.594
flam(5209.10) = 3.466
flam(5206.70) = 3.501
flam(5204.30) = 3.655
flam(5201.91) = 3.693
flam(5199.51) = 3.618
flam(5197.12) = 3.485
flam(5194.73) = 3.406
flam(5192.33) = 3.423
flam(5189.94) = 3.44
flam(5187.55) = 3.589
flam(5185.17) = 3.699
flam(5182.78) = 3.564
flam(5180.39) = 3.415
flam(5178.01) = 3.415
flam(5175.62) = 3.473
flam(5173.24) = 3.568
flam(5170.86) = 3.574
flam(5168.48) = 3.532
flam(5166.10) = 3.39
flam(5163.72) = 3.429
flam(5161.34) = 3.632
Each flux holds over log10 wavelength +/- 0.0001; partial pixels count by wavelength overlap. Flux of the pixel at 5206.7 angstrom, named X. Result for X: 3.501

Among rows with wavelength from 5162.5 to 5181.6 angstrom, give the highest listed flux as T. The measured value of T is 3.574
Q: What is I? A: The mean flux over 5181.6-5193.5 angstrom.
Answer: 3.54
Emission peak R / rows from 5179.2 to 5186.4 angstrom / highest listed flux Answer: 3.699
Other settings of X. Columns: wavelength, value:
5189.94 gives 3.44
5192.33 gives 3.423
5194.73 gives 3.406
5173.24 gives 3.568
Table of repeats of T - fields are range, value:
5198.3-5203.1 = 3.693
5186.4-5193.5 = 3.589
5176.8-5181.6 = 3.415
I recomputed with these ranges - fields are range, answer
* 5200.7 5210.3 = 3.58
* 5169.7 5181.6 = 3.49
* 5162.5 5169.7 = 3.45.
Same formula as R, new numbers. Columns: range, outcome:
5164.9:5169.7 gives 3.532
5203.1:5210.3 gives 3.655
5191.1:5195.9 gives 3.423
